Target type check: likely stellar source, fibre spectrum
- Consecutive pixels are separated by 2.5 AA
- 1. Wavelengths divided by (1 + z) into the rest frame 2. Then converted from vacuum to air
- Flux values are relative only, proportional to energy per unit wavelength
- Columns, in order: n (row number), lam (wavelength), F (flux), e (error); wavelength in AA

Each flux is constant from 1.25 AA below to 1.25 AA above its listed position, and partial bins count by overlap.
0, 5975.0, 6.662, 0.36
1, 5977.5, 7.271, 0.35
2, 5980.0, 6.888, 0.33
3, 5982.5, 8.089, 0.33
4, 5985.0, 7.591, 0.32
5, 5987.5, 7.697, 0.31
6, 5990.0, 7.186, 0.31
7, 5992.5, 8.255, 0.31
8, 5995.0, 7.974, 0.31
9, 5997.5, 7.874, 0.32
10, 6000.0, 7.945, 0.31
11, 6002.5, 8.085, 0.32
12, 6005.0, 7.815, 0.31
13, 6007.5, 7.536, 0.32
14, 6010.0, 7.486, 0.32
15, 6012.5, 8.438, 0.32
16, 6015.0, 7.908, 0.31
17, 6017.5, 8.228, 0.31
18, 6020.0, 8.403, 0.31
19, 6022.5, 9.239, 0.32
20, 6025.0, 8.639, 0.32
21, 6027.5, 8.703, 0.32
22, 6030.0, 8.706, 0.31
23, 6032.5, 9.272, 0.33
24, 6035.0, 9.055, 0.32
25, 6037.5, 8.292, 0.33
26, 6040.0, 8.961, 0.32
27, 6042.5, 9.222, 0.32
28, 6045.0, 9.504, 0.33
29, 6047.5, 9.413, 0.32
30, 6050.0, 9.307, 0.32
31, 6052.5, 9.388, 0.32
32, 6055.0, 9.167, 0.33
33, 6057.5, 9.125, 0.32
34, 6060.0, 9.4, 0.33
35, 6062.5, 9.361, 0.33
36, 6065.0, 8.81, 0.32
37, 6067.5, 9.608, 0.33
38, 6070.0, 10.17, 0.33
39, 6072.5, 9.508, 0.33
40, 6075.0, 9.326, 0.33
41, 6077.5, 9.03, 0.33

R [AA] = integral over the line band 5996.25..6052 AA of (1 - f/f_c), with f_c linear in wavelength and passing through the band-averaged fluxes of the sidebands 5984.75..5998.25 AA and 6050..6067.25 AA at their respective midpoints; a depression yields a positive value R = -0.4 AA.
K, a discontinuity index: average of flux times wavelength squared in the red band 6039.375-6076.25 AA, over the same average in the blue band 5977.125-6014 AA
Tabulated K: 1.23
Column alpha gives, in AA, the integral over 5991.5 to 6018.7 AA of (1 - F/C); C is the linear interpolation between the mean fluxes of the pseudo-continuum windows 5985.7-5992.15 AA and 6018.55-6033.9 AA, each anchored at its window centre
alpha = 0.49 AA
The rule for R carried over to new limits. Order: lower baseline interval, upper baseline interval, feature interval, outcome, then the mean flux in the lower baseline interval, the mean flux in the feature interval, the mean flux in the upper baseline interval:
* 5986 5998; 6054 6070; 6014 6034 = -0.38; 7.79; 8.65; 9.32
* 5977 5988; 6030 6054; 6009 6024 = 0.25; 7.51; 8.3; 9.13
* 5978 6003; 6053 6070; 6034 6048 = -0.30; 7.73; 9.06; 9.32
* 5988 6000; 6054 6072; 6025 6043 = -0.26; 7.83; 8.86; 9.39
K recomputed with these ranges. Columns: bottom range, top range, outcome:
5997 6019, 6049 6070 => 1.20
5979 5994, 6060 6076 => 1.27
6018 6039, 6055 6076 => 1.08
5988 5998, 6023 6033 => 1.14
